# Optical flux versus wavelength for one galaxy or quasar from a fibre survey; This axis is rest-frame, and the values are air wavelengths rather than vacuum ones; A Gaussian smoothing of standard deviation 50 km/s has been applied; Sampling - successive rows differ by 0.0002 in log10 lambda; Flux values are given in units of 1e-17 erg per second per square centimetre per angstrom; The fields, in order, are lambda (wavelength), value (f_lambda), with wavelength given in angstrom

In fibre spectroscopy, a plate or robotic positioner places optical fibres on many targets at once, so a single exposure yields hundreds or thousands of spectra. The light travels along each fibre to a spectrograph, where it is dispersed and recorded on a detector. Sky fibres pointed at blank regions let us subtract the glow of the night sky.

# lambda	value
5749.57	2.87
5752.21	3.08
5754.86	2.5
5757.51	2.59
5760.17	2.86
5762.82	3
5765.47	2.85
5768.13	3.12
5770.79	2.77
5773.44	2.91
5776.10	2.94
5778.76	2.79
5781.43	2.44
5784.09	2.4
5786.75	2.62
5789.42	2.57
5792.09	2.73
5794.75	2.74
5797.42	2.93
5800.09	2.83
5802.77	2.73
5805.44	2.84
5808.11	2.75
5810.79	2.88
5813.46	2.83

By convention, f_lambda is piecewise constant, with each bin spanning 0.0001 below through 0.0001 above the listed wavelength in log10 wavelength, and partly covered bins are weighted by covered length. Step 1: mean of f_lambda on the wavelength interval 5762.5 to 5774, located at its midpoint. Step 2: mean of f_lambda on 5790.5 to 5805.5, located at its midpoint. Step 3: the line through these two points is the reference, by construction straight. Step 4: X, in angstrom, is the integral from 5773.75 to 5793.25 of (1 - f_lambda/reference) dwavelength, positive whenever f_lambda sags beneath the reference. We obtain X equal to 1.4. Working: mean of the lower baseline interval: 2.93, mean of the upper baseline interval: 2.79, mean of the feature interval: 2.65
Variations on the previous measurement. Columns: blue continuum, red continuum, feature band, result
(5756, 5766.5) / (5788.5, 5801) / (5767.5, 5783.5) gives 0.0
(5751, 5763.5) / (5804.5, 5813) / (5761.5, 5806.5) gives 0.5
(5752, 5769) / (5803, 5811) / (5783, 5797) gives 0.9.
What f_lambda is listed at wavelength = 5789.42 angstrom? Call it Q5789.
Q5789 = 2.57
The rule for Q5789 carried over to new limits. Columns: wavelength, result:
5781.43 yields 2.44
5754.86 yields 2.5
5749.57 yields 2.87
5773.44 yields 2.91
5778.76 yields 2.79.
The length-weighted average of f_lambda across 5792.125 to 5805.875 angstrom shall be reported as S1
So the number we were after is 2.8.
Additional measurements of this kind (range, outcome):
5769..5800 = 2.72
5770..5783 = 2.76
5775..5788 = 2.63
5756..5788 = 2.77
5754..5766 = 2.76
